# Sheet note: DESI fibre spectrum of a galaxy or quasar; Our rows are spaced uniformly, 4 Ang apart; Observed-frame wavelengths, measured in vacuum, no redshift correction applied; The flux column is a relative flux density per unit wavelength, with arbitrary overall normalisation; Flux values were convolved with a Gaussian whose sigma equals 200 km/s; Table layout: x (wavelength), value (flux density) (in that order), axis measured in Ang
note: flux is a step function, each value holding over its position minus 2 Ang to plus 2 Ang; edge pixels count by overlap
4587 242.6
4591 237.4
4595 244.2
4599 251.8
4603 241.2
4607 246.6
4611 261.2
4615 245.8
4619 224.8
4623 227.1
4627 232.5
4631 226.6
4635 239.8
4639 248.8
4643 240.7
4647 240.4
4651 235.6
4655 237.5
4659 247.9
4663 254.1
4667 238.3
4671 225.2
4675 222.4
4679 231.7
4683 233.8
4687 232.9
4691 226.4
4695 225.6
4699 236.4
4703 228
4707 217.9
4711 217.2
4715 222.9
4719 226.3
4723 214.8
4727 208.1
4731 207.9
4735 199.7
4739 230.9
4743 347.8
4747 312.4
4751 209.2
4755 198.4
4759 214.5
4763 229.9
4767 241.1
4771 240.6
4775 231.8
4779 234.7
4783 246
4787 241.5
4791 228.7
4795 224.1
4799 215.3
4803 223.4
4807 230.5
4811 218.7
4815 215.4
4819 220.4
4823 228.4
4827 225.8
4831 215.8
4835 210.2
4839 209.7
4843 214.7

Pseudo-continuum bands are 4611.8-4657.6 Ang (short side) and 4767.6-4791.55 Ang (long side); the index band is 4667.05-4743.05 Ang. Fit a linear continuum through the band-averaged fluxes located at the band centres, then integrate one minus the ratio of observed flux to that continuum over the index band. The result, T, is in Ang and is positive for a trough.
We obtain 3.5 Ang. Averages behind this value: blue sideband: 237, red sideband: 238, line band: 226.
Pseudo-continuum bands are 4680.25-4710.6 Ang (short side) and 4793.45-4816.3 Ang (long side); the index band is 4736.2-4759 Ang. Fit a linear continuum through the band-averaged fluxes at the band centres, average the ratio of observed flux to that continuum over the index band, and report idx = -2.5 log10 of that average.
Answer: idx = -0.13 mag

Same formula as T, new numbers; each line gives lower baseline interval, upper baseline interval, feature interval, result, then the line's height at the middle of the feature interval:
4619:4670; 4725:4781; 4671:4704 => 1.1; 237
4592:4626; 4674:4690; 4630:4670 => -0.9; 236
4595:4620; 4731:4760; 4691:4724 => 2.7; 244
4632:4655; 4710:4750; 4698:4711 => 0.8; 239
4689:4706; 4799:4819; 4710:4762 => -1.4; 226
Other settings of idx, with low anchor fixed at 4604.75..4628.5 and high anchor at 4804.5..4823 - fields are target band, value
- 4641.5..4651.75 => -0.01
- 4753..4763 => 0.08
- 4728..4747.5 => -0.11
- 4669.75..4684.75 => 0.03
